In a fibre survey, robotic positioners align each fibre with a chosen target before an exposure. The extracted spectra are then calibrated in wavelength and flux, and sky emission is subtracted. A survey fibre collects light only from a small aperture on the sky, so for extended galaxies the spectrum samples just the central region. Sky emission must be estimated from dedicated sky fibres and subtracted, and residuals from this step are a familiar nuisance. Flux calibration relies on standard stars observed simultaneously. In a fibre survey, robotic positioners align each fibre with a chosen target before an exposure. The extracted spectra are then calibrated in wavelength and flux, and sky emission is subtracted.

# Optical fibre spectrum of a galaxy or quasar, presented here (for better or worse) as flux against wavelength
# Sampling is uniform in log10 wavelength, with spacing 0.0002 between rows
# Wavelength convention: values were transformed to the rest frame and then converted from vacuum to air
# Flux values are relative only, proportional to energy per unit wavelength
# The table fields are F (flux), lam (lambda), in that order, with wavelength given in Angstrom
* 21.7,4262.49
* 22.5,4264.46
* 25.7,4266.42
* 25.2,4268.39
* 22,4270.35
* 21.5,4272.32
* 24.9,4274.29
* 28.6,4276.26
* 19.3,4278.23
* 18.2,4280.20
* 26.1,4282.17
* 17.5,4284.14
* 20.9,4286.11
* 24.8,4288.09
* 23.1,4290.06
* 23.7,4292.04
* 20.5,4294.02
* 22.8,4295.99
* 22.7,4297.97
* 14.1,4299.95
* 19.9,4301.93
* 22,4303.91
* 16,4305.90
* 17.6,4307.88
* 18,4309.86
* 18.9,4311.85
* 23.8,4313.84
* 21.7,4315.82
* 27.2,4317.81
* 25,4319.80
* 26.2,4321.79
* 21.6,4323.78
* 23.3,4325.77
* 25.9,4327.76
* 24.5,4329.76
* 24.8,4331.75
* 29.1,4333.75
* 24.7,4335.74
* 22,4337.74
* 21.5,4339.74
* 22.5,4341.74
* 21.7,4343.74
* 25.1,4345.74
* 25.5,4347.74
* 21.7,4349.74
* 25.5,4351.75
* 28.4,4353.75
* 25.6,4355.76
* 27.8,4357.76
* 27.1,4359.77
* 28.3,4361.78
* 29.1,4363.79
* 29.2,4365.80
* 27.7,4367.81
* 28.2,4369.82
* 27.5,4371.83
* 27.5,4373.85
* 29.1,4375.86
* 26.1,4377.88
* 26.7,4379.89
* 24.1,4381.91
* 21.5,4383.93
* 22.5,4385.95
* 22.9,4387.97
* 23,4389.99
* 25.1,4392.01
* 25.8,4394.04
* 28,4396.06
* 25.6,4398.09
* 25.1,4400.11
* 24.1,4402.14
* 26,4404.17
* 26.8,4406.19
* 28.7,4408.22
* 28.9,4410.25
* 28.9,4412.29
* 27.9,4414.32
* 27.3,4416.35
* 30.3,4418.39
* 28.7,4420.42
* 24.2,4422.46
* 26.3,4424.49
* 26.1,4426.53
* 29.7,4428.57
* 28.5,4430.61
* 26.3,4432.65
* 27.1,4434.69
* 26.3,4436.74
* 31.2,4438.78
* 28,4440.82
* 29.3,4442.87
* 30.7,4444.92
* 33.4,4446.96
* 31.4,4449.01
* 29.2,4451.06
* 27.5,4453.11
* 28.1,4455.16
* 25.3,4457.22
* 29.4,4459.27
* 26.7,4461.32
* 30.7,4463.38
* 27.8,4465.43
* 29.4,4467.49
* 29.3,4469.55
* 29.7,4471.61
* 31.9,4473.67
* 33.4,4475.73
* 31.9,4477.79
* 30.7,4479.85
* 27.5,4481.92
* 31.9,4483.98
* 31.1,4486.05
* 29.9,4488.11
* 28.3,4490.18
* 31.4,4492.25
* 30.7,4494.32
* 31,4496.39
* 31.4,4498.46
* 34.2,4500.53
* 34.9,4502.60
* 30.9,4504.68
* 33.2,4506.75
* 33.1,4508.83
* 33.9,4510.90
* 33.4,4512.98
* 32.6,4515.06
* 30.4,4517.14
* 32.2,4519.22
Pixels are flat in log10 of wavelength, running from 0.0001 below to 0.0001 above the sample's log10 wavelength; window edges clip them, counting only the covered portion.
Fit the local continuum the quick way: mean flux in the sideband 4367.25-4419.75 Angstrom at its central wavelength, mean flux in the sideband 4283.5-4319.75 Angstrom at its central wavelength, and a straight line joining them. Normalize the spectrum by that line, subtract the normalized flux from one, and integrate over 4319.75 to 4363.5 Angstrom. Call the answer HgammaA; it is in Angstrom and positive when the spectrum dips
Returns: -3.1 Angstrom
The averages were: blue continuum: 21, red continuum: 26.4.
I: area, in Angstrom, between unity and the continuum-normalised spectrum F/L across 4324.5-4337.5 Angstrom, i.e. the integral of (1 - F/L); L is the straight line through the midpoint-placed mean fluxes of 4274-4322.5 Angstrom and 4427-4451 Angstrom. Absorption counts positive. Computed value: -0.93 Angstrom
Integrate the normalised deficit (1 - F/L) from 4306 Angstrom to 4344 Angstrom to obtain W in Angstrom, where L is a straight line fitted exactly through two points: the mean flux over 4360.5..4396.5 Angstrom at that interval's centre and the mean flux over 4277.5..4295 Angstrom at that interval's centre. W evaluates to 0.9 Angstrom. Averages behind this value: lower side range 21.6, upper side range 26.2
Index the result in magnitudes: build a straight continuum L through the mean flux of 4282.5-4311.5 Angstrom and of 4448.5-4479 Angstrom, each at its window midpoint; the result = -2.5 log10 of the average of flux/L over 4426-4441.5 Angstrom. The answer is -0.01 mag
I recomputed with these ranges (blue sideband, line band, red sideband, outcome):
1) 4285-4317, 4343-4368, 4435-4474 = -2.8 Angstrom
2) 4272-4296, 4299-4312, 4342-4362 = 3.0 Angstrom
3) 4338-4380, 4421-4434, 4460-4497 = 0.7 Angstrom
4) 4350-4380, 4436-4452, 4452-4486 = -0.6 Angstrom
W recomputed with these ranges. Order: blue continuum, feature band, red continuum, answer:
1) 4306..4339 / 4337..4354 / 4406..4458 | 0.48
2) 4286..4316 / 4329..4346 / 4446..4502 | -0.99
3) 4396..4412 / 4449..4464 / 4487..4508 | 0.59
